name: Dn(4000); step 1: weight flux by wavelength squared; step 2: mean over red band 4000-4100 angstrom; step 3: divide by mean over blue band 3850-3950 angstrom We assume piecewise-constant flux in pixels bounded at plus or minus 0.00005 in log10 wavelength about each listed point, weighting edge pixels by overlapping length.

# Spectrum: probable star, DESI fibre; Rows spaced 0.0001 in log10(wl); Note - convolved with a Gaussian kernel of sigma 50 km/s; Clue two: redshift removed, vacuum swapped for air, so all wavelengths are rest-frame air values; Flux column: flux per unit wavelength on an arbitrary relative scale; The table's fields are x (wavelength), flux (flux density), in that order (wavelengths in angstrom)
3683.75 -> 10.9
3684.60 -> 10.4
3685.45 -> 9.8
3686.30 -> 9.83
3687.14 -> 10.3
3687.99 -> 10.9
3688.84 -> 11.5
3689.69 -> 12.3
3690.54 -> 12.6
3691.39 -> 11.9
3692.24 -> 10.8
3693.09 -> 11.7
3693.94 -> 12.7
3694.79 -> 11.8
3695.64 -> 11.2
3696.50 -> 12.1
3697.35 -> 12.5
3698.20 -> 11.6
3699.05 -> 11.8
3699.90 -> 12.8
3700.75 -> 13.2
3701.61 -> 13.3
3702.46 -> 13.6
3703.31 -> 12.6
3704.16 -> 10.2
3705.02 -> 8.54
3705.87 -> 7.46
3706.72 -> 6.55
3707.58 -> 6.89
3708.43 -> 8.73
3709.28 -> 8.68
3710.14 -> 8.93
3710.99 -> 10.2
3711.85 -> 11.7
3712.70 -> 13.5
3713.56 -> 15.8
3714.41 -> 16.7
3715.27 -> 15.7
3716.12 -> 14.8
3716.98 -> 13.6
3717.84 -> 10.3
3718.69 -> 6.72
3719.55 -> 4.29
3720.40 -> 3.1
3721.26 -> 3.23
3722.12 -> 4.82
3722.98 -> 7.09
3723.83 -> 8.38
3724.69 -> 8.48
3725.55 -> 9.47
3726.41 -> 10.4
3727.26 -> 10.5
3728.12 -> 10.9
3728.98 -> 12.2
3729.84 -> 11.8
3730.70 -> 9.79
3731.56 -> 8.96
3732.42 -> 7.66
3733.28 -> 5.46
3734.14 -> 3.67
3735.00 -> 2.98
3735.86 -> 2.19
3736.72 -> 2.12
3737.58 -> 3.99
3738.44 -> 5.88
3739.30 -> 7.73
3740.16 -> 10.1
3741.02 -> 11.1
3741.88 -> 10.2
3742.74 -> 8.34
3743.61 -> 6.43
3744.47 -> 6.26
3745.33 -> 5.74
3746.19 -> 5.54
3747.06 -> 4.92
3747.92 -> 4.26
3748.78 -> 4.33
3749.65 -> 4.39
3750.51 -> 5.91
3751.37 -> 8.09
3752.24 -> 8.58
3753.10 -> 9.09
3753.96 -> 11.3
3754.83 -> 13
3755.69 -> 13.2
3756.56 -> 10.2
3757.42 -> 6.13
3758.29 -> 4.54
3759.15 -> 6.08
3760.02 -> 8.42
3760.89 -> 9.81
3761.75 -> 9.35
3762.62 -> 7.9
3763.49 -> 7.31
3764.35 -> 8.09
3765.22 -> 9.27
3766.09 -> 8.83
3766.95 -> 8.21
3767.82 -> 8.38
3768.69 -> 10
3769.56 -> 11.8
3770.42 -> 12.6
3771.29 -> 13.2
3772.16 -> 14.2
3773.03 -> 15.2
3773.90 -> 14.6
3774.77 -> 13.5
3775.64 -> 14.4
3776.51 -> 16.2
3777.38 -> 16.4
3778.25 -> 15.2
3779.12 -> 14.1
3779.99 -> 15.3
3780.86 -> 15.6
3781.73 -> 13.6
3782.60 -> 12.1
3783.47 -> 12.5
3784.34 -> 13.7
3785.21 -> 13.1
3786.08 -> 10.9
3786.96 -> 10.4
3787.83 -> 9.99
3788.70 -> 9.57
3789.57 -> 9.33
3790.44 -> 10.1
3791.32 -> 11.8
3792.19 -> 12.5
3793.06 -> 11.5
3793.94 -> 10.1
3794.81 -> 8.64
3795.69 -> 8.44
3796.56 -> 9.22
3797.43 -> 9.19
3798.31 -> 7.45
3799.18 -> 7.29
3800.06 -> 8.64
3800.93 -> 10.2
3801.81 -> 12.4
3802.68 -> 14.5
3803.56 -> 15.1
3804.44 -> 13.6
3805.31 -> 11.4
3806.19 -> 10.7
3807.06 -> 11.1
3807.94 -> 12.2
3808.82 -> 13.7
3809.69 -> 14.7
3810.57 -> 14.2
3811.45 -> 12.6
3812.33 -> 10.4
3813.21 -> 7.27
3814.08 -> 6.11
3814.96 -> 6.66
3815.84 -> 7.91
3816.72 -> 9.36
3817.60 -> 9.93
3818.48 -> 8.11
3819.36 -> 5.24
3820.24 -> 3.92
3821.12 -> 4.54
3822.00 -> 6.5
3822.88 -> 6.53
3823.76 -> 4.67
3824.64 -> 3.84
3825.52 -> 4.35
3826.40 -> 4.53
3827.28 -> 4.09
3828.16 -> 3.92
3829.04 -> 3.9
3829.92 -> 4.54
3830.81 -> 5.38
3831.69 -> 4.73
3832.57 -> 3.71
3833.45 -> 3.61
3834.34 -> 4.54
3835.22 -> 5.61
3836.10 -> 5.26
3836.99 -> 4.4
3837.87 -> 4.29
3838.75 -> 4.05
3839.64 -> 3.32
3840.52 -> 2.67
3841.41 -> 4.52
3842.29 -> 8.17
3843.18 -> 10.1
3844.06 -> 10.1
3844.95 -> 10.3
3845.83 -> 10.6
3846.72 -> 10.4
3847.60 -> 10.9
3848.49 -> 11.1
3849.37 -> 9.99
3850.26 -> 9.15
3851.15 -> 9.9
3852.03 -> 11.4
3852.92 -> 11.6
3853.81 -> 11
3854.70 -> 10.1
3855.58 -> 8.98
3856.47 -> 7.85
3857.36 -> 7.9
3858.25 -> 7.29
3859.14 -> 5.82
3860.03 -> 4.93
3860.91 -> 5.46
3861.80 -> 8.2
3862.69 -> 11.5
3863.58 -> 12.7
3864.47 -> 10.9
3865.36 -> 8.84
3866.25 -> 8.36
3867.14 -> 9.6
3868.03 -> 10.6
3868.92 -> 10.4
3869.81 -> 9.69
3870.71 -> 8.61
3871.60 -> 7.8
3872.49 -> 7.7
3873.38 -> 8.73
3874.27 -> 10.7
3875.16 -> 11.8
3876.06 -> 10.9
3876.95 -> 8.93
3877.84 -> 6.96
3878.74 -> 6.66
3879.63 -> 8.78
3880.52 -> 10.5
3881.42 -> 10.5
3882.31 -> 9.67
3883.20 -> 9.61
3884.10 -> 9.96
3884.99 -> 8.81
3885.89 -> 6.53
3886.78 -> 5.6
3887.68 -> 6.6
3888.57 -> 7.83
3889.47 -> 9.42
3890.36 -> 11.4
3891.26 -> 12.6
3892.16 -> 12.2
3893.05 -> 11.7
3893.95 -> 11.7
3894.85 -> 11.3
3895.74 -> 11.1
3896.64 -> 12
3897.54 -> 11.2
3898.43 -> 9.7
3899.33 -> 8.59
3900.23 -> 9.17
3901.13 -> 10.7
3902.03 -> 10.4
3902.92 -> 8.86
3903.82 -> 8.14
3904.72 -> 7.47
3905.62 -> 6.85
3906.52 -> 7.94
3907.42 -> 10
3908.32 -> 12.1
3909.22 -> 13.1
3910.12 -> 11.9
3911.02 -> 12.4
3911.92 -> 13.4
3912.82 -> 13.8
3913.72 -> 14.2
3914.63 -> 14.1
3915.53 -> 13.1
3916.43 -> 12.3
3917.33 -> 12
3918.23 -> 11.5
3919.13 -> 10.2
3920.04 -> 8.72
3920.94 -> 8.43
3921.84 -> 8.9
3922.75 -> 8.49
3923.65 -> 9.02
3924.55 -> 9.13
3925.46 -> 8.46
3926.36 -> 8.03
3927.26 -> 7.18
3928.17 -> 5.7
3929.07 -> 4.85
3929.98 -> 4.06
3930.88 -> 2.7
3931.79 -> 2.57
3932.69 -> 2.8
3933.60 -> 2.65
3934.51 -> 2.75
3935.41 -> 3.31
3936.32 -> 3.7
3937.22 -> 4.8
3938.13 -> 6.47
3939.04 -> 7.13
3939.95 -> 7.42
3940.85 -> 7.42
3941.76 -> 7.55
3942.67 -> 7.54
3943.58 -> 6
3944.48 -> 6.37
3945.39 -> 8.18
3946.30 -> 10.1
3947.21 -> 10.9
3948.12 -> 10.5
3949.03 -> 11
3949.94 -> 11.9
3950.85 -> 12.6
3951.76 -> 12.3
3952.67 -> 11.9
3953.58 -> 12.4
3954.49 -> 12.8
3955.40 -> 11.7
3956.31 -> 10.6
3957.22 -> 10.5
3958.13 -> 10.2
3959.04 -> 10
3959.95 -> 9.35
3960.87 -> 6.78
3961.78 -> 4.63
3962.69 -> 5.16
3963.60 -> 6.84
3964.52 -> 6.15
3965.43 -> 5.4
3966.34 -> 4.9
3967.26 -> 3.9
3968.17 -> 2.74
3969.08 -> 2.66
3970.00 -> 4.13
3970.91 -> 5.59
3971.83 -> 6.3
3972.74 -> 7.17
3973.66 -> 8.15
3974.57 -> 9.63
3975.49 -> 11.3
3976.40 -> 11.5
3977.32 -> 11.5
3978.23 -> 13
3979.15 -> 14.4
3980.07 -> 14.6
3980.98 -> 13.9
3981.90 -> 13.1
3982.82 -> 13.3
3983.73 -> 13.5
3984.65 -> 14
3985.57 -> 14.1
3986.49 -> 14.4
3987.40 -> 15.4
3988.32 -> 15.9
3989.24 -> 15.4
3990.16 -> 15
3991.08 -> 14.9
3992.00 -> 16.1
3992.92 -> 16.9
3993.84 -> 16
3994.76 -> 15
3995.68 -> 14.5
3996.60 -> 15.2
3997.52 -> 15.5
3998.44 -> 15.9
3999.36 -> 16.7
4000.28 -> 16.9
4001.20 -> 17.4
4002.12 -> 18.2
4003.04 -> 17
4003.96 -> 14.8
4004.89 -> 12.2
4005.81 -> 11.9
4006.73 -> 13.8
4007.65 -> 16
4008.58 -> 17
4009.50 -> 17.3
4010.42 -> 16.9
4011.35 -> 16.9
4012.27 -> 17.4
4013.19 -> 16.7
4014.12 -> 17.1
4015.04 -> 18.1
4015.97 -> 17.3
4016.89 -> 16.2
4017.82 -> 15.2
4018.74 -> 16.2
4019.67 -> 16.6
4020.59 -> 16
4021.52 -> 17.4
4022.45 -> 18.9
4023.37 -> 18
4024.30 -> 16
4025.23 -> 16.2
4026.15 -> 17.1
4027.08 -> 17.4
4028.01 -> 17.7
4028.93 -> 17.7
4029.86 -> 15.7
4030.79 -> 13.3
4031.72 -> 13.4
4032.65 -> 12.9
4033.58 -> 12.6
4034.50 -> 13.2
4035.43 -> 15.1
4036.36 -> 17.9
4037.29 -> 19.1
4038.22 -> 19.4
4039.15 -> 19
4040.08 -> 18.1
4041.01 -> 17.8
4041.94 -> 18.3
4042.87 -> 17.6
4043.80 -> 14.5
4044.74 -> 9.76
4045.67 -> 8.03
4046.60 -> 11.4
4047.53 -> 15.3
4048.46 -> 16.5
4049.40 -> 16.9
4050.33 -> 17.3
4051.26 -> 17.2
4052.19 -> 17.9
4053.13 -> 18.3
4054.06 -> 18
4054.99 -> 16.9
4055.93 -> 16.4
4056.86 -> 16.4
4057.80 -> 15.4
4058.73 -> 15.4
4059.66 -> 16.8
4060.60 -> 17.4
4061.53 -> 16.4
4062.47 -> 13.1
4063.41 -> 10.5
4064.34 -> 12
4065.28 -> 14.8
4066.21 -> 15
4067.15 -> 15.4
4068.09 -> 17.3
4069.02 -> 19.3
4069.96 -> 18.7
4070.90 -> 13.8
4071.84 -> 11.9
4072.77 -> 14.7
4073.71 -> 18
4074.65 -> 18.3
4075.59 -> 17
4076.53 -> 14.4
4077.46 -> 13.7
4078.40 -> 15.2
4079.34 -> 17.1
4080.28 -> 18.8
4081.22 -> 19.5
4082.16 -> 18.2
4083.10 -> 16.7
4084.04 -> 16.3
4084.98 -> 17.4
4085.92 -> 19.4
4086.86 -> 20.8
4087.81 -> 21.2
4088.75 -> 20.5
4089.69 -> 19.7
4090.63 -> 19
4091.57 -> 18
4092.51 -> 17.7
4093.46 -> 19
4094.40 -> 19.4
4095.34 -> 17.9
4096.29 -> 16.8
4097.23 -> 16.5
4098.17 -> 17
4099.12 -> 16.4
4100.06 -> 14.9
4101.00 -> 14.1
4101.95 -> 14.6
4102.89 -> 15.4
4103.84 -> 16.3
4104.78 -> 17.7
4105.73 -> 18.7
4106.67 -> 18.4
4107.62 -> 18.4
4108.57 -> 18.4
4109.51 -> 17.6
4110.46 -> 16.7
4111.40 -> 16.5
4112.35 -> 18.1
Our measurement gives 2.0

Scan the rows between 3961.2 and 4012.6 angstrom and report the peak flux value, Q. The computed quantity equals 18.2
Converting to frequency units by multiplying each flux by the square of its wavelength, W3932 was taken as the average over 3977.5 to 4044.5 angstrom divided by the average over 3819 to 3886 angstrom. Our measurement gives 2.23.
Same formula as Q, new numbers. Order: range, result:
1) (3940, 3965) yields 12.8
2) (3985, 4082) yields 19.5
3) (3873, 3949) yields 14.2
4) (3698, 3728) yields 16.7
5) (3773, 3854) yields 16.4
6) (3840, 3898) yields 12.7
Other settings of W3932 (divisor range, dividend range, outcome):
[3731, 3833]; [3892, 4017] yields 1.31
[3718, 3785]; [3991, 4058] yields 2.03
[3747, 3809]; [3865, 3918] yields 1.00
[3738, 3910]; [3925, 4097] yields 1.62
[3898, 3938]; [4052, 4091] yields 2.11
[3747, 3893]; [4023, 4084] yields 1.96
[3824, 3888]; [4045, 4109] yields 2.37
